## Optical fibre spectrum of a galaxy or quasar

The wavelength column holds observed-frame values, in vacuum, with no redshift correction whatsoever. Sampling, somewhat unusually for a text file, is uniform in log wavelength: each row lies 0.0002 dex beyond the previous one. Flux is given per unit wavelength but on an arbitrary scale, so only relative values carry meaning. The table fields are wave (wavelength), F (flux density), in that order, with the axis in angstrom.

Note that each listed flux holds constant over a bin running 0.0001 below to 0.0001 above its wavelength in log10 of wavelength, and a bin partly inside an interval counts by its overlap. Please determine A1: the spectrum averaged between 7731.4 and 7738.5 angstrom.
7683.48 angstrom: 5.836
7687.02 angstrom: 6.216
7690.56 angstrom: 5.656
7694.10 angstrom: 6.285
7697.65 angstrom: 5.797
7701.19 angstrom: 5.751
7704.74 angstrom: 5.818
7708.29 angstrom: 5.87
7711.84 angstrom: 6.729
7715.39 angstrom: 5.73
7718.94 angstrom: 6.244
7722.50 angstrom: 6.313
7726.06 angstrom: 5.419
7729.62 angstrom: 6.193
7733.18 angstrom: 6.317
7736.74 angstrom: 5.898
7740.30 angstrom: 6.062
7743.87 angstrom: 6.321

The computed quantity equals 6.11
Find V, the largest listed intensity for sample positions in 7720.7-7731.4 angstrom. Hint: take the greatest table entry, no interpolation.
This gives 6.313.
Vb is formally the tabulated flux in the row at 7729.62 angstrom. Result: 6.193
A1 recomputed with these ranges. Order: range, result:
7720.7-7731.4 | 5.97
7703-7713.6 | 6.14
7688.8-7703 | 5.87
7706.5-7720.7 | 6.15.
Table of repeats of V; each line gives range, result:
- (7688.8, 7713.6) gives 6.729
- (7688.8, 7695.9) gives 6.285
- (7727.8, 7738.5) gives 6.317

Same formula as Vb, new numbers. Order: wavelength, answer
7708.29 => 5.87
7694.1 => 6.285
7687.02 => 6.216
